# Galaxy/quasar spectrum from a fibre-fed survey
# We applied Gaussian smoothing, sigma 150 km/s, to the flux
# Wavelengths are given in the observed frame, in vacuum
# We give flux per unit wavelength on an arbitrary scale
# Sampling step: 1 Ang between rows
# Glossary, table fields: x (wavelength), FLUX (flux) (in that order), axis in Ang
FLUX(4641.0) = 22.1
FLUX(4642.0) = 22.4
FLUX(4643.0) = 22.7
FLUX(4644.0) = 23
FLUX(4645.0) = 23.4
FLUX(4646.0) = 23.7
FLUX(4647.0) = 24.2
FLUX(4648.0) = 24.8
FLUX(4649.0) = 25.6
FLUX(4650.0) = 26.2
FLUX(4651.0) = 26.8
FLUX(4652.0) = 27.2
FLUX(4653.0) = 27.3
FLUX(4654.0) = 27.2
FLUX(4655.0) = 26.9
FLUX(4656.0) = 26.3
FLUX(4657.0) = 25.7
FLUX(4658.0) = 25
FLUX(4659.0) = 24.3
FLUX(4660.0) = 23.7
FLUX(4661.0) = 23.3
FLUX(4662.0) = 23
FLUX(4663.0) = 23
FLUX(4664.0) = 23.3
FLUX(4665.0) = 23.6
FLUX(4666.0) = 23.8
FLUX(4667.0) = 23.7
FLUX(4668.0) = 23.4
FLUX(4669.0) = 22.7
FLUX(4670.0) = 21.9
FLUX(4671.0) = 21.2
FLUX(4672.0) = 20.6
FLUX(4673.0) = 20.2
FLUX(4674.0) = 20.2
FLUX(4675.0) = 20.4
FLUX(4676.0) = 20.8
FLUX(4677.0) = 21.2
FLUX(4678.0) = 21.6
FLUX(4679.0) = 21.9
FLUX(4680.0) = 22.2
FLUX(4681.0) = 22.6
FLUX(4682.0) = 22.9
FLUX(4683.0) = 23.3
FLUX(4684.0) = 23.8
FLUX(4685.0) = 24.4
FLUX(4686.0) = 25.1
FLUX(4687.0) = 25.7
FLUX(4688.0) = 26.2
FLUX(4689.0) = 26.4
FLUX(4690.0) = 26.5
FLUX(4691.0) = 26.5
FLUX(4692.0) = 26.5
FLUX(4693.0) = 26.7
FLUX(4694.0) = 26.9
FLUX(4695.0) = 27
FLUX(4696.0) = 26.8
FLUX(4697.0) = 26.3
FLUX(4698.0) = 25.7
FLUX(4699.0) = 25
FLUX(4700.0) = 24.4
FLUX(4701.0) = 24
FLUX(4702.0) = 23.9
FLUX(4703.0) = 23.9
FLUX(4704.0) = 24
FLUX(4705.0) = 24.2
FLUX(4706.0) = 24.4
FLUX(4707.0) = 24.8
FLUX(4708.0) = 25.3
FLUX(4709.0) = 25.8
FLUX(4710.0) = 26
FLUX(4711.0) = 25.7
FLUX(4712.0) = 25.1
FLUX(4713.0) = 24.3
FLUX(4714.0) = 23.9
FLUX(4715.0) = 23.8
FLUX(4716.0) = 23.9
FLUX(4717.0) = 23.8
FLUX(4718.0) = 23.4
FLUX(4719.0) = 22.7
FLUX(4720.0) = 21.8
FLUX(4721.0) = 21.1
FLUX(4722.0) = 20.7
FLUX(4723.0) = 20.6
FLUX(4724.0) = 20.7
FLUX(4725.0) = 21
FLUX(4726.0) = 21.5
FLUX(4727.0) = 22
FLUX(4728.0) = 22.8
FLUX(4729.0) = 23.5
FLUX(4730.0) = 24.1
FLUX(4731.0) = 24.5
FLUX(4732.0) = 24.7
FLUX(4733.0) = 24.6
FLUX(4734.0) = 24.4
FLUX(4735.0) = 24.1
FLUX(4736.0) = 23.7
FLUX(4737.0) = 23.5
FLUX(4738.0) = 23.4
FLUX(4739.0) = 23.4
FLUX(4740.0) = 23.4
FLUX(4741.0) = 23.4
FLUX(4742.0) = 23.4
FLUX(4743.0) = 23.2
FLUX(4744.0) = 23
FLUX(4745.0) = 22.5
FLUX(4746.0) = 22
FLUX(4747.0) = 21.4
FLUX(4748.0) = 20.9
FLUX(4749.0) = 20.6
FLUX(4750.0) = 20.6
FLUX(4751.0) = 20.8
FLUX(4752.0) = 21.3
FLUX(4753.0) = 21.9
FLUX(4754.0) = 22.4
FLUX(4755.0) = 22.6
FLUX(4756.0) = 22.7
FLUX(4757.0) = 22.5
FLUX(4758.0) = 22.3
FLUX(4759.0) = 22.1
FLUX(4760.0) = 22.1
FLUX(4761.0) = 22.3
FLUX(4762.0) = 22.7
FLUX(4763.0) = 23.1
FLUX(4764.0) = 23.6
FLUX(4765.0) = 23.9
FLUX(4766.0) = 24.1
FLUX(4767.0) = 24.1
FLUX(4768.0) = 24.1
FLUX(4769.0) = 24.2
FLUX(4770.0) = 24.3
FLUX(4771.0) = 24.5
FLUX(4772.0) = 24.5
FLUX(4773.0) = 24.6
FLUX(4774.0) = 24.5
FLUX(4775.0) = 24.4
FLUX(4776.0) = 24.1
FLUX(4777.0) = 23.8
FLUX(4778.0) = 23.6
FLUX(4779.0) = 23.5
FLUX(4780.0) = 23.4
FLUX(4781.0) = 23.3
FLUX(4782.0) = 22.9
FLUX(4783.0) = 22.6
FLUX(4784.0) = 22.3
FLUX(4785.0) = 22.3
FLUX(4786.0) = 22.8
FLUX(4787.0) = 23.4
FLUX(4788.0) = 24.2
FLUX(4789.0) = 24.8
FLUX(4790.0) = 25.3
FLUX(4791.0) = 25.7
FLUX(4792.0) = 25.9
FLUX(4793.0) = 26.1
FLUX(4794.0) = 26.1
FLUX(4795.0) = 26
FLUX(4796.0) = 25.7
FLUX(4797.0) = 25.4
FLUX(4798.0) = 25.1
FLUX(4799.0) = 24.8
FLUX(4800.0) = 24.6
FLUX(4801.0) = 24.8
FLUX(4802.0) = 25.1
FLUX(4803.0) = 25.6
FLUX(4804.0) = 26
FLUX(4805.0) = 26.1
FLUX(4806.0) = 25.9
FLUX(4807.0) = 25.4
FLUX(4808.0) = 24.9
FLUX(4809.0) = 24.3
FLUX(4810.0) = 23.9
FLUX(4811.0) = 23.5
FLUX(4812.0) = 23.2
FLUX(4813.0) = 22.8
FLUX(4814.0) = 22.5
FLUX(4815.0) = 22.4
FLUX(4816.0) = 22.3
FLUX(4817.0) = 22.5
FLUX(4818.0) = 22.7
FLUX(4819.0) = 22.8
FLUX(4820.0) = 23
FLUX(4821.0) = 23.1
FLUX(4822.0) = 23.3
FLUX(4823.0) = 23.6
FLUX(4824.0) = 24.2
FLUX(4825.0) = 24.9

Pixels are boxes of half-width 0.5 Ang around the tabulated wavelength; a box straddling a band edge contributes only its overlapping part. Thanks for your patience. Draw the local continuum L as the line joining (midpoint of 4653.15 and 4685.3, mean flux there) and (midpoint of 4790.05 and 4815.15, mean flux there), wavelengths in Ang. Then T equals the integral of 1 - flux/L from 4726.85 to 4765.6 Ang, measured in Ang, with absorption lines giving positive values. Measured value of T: 2.1 Ang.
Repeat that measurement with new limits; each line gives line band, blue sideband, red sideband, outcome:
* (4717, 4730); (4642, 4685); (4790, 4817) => 1.12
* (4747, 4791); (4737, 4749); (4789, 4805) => 1.65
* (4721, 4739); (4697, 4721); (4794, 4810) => 1.21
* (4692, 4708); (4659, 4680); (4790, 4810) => -1.59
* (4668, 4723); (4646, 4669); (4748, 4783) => 0.80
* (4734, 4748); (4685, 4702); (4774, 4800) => 1.12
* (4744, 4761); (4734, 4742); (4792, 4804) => 1.56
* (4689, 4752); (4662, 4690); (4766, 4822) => -1.06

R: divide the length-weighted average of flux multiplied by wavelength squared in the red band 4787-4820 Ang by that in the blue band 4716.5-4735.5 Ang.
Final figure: 1.1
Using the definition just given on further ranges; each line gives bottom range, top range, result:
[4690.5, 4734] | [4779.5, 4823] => 1.04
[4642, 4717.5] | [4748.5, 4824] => 1.02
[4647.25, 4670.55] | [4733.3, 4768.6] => 0.96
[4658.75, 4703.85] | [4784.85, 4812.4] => 1.10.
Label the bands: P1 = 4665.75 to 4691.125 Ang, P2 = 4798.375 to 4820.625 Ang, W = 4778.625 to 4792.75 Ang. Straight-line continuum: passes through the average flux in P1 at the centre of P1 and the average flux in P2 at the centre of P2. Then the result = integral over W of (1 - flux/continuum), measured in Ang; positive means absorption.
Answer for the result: 0.04 Ang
